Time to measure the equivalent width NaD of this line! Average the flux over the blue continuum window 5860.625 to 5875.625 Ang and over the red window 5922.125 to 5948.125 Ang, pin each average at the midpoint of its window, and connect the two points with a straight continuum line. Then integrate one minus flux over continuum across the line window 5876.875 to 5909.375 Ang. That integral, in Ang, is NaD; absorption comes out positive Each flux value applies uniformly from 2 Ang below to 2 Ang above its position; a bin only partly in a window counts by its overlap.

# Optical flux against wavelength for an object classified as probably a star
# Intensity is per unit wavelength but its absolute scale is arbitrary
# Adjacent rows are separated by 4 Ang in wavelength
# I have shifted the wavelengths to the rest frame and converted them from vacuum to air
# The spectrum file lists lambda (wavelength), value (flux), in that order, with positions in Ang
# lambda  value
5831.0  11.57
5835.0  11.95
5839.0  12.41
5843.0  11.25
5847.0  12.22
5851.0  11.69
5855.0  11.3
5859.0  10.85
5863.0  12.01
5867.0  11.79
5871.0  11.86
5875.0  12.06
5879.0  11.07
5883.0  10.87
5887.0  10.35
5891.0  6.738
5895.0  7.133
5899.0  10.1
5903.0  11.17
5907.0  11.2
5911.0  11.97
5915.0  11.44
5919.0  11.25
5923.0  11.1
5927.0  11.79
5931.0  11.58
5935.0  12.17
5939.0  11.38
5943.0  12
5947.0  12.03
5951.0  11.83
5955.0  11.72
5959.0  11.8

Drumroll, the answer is 5.4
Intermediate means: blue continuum 11.9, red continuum 11.7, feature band 9.86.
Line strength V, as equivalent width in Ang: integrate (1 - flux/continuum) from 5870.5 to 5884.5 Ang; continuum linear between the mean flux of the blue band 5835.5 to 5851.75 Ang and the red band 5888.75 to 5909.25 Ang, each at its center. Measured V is -1.51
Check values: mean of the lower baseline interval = 11.9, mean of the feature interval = 11.4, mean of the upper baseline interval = 9.31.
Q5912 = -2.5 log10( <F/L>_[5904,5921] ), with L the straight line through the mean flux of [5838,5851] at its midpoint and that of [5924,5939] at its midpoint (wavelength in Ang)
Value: 0.03 mag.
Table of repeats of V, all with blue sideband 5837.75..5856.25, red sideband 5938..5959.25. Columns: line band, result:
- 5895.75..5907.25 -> 1.4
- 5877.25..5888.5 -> 1.0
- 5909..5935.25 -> 0.5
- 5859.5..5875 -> 0.0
